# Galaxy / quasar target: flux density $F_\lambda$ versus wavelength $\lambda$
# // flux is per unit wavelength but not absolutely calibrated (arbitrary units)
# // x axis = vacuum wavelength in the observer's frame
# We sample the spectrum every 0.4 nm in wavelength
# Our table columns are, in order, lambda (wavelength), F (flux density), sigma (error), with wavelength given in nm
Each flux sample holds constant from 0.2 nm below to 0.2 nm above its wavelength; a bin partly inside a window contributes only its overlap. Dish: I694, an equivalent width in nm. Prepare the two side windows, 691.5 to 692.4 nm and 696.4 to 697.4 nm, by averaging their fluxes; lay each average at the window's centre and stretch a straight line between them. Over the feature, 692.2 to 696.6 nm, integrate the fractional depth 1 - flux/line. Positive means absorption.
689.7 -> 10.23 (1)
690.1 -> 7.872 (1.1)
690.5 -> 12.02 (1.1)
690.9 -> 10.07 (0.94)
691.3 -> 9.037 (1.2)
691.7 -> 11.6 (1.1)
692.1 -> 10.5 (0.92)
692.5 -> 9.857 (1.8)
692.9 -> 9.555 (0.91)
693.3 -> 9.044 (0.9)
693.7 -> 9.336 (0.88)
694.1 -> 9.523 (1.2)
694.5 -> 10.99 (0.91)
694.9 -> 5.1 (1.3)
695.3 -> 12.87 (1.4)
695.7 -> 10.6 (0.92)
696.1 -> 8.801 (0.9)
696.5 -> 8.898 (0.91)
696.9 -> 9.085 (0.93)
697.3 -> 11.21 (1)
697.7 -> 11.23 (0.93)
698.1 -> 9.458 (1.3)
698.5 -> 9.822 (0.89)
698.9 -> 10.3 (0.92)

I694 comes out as 0.32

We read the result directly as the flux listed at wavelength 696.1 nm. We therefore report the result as 8.801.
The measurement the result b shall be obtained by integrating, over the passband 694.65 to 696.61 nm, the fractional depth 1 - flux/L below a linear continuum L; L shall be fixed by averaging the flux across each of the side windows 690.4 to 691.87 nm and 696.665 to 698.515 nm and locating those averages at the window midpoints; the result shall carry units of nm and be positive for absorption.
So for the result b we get 0.19 nm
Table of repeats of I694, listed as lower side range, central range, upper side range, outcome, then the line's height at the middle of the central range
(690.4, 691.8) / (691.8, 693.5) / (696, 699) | 0.085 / 10.4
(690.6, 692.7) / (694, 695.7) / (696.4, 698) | 0.077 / 10.2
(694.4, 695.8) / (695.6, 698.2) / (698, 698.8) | -0.036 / 9.75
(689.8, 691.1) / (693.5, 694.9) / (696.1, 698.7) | 0.095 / 9.93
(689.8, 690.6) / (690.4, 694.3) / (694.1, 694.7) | 0.039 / 10.1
